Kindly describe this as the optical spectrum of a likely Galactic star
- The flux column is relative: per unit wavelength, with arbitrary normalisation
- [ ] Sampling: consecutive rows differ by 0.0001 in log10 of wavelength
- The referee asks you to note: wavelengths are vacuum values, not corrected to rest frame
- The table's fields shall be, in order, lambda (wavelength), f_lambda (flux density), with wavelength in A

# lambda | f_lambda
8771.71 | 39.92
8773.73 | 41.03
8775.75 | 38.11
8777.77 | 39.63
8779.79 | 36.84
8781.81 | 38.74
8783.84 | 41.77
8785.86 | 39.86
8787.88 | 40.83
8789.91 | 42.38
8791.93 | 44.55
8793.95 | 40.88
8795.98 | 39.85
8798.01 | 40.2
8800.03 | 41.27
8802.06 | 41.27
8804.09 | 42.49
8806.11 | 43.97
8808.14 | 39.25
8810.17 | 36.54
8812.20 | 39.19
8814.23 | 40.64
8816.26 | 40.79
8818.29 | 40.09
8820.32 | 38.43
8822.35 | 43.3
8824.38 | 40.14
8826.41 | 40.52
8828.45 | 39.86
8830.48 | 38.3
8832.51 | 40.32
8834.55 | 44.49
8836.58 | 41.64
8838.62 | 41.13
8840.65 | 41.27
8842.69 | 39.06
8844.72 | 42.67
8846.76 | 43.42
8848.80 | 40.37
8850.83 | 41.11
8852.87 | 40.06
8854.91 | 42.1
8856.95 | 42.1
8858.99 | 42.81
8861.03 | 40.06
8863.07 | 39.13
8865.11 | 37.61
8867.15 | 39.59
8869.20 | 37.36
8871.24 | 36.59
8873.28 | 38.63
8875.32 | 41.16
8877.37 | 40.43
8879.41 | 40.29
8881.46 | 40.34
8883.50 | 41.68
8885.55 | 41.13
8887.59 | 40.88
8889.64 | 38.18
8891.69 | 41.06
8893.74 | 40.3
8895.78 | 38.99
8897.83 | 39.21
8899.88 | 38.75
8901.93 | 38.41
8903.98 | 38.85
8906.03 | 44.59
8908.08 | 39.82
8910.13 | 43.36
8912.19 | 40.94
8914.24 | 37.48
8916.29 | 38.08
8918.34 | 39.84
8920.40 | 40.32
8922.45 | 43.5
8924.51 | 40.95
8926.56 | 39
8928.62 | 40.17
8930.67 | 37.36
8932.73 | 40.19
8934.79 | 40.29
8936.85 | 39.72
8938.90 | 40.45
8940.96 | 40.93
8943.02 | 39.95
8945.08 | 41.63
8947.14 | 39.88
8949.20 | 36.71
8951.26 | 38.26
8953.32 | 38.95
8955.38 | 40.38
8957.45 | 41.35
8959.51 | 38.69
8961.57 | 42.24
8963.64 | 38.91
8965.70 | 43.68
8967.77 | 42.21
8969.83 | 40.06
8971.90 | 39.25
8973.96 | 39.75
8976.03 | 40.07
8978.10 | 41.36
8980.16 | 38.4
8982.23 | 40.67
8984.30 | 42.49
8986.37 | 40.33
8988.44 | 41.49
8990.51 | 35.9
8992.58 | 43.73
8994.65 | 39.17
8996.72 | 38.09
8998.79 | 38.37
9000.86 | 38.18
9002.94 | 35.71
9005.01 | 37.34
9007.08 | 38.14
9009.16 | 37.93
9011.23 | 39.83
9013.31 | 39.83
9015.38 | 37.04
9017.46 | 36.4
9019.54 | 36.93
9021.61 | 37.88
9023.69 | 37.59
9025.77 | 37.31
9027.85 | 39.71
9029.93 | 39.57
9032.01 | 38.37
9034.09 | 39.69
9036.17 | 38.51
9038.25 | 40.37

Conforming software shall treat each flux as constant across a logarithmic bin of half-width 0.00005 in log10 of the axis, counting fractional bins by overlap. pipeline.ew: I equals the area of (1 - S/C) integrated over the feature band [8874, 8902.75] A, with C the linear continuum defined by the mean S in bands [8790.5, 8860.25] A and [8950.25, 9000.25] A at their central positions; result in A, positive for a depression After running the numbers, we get 0.4 A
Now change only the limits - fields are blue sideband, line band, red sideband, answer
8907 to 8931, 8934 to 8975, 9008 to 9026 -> -0.9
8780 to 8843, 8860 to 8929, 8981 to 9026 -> -0.1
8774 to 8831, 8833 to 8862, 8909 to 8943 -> -0.9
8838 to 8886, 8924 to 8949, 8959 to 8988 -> 0.4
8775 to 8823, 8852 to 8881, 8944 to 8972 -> 0.3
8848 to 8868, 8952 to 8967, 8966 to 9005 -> -0.3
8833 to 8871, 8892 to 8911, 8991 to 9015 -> -0.1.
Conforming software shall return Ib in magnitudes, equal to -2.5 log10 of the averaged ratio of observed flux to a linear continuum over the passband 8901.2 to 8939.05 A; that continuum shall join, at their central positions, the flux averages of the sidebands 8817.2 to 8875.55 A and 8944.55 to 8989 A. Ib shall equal 0.004 mag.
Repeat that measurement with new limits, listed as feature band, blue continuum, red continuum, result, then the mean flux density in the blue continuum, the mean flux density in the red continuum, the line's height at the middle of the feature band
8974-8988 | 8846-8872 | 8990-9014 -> -0.05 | 40.2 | 38.6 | 38.8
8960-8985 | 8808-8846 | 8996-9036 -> -0.06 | 40.4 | 38.1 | 38.6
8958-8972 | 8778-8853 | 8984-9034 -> -0.05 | 40.7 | 38.6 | 39.1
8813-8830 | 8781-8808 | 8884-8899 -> 0.02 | 41.3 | 40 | 41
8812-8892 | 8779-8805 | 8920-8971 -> 0.00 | 40.9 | 40.2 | 40.6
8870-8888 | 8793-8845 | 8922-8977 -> 0.01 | 40.6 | 40.1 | 40.4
